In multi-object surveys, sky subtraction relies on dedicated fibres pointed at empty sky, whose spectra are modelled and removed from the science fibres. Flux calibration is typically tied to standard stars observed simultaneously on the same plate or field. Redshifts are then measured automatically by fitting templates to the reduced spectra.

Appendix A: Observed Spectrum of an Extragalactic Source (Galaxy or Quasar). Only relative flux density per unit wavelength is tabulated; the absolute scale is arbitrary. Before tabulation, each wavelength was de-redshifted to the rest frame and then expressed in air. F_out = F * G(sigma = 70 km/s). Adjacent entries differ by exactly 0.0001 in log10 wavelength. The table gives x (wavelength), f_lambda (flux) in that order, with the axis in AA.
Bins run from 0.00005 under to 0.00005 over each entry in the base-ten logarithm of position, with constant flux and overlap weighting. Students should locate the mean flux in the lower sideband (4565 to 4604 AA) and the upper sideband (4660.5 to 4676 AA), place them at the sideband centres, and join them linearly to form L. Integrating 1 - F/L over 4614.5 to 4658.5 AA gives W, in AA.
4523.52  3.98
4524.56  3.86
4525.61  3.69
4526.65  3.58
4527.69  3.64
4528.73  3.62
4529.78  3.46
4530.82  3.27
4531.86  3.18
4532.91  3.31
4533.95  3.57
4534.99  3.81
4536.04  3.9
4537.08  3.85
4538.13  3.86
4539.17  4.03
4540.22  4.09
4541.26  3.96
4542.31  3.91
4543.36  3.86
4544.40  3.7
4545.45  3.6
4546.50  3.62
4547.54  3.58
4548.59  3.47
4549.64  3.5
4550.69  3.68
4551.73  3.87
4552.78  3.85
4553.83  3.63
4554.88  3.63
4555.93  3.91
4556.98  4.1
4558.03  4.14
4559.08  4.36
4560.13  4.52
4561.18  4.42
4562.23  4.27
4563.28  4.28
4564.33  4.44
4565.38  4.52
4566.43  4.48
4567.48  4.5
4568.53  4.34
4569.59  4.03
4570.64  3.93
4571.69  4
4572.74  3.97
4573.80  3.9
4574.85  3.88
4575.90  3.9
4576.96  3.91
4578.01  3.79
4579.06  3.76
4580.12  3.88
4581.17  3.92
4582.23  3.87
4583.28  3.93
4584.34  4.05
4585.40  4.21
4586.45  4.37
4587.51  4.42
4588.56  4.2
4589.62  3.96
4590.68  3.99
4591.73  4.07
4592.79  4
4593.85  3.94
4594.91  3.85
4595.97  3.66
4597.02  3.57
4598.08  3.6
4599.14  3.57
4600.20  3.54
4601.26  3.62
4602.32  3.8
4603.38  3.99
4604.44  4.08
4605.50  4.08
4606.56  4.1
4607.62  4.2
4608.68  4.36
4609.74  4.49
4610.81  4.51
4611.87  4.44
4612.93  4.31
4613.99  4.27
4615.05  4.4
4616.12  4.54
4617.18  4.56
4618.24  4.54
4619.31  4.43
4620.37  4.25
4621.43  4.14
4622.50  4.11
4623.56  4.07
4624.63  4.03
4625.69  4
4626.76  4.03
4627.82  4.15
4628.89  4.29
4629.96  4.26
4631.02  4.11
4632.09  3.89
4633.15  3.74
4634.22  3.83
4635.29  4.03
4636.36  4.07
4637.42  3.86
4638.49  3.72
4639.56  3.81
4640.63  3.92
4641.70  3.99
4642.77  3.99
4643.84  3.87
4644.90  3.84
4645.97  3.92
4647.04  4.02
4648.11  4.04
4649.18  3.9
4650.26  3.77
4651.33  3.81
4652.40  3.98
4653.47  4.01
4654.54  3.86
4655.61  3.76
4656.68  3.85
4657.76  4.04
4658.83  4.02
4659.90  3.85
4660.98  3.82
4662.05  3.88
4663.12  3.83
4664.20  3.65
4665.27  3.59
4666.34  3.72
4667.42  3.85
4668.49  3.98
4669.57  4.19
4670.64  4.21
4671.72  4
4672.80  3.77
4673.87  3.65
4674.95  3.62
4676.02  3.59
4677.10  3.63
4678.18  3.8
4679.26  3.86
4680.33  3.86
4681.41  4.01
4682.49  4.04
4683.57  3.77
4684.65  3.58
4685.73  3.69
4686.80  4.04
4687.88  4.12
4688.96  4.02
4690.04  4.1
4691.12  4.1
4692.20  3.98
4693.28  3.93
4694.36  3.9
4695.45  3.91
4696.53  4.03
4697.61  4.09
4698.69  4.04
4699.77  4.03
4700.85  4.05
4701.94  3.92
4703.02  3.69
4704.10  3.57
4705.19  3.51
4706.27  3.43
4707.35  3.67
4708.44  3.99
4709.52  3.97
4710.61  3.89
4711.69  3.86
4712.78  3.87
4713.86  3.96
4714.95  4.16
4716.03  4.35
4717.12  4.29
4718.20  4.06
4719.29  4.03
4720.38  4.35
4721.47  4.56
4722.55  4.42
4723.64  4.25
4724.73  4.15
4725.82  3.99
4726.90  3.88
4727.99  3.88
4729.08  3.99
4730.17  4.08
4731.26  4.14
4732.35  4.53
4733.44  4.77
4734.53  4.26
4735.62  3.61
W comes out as -1.7 AA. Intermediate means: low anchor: 3.97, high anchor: 3.83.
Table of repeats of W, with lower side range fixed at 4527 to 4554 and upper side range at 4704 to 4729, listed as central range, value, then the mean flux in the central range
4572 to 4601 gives -1.1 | 3.91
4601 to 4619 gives -2.1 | 4.26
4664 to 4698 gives 0.5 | 3.89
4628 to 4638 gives -0.4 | 4.01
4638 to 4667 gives 0.2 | 3.87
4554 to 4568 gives -2.0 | 4.26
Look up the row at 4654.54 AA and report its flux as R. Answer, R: 3.86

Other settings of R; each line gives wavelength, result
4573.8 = 3.9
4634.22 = 3.83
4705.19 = 3.51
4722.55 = 4.42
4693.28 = 3.93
